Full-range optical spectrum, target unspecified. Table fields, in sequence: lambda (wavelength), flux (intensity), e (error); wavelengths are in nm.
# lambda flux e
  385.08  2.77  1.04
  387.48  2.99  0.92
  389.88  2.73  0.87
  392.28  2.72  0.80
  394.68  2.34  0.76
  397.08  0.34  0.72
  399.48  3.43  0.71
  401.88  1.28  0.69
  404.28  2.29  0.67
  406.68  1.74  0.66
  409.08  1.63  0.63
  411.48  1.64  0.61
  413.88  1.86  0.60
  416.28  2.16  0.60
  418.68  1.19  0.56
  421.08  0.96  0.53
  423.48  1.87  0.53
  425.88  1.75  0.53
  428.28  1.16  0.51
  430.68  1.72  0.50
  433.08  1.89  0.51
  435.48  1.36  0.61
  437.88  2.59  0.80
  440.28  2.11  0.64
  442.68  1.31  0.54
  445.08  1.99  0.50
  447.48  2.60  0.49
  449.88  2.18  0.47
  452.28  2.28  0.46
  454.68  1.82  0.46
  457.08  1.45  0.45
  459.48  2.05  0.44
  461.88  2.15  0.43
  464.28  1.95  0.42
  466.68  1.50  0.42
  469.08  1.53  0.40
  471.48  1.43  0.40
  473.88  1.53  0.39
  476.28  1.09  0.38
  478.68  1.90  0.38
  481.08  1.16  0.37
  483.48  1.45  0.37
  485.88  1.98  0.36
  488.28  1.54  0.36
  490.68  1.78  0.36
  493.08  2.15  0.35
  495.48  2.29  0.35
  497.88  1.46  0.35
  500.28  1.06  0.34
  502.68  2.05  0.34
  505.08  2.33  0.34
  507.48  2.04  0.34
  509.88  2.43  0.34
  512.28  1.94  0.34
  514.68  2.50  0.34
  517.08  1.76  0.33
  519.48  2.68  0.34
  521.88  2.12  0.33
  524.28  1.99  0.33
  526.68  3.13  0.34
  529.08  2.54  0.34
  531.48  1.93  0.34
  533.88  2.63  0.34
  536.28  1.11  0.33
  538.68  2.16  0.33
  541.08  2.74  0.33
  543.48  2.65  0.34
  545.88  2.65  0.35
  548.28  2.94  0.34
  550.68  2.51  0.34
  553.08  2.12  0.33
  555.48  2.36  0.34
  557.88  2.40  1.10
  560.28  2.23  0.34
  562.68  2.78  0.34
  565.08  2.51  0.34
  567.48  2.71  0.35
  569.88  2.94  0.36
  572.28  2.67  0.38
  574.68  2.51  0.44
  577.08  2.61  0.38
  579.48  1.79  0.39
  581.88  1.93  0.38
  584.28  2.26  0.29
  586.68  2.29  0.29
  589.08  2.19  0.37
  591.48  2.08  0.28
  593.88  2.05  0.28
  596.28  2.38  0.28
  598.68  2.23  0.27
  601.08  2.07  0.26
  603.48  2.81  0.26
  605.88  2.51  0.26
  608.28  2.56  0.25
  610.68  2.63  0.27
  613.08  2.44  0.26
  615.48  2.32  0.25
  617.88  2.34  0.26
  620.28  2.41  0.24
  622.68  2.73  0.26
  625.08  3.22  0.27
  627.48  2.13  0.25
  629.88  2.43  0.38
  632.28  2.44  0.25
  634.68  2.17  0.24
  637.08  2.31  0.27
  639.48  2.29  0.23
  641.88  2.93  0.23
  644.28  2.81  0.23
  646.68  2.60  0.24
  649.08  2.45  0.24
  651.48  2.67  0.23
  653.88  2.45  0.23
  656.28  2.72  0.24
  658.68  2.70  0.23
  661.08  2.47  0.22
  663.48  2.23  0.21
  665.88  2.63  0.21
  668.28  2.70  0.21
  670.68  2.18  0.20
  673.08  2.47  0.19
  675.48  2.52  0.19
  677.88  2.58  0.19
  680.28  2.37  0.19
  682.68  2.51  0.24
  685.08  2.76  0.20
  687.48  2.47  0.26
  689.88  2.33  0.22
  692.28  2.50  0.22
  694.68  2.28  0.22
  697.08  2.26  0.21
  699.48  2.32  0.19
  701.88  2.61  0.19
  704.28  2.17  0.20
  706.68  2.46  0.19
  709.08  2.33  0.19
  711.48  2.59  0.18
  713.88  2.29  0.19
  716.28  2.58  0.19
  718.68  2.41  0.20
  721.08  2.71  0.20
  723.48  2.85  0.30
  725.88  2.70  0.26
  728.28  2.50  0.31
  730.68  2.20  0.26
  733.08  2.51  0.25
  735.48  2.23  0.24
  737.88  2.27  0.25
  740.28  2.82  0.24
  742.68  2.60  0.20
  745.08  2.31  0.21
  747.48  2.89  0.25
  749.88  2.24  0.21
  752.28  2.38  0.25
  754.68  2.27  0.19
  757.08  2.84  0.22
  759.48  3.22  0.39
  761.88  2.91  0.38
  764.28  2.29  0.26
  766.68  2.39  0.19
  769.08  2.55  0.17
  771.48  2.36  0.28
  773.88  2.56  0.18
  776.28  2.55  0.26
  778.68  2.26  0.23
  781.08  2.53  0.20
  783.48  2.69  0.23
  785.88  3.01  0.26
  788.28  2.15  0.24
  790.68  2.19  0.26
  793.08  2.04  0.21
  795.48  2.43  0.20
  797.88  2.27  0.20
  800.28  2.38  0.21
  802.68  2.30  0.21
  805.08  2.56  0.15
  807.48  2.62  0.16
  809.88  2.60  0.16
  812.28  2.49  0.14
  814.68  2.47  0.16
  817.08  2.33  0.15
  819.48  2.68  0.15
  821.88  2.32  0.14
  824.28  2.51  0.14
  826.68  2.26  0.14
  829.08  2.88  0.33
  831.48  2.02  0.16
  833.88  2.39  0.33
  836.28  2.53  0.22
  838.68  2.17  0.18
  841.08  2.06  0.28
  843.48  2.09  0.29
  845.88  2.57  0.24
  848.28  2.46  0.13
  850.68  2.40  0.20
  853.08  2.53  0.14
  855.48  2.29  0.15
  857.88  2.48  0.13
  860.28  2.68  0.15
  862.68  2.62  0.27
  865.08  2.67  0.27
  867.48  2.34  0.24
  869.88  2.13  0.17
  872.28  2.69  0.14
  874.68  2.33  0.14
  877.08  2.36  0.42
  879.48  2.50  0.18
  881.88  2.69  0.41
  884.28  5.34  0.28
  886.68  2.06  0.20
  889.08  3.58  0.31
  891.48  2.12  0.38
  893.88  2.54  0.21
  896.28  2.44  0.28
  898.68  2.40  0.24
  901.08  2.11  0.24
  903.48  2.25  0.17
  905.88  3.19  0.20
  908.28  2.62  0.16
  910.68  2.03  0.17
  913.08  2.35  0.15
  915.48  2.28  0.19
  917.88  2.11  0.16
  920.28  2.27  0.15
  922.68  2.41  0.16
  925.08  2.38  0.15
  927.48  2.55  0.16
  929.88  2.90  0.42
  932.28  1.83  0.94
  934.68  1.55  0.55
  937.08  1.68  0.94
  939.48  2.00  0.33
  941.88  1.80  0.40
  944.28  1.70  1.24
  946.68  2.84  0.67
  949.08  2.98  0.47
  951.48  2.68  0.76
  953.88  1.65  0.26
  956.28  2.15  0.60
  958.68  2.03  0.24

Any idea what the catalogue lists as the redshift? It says 0.35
